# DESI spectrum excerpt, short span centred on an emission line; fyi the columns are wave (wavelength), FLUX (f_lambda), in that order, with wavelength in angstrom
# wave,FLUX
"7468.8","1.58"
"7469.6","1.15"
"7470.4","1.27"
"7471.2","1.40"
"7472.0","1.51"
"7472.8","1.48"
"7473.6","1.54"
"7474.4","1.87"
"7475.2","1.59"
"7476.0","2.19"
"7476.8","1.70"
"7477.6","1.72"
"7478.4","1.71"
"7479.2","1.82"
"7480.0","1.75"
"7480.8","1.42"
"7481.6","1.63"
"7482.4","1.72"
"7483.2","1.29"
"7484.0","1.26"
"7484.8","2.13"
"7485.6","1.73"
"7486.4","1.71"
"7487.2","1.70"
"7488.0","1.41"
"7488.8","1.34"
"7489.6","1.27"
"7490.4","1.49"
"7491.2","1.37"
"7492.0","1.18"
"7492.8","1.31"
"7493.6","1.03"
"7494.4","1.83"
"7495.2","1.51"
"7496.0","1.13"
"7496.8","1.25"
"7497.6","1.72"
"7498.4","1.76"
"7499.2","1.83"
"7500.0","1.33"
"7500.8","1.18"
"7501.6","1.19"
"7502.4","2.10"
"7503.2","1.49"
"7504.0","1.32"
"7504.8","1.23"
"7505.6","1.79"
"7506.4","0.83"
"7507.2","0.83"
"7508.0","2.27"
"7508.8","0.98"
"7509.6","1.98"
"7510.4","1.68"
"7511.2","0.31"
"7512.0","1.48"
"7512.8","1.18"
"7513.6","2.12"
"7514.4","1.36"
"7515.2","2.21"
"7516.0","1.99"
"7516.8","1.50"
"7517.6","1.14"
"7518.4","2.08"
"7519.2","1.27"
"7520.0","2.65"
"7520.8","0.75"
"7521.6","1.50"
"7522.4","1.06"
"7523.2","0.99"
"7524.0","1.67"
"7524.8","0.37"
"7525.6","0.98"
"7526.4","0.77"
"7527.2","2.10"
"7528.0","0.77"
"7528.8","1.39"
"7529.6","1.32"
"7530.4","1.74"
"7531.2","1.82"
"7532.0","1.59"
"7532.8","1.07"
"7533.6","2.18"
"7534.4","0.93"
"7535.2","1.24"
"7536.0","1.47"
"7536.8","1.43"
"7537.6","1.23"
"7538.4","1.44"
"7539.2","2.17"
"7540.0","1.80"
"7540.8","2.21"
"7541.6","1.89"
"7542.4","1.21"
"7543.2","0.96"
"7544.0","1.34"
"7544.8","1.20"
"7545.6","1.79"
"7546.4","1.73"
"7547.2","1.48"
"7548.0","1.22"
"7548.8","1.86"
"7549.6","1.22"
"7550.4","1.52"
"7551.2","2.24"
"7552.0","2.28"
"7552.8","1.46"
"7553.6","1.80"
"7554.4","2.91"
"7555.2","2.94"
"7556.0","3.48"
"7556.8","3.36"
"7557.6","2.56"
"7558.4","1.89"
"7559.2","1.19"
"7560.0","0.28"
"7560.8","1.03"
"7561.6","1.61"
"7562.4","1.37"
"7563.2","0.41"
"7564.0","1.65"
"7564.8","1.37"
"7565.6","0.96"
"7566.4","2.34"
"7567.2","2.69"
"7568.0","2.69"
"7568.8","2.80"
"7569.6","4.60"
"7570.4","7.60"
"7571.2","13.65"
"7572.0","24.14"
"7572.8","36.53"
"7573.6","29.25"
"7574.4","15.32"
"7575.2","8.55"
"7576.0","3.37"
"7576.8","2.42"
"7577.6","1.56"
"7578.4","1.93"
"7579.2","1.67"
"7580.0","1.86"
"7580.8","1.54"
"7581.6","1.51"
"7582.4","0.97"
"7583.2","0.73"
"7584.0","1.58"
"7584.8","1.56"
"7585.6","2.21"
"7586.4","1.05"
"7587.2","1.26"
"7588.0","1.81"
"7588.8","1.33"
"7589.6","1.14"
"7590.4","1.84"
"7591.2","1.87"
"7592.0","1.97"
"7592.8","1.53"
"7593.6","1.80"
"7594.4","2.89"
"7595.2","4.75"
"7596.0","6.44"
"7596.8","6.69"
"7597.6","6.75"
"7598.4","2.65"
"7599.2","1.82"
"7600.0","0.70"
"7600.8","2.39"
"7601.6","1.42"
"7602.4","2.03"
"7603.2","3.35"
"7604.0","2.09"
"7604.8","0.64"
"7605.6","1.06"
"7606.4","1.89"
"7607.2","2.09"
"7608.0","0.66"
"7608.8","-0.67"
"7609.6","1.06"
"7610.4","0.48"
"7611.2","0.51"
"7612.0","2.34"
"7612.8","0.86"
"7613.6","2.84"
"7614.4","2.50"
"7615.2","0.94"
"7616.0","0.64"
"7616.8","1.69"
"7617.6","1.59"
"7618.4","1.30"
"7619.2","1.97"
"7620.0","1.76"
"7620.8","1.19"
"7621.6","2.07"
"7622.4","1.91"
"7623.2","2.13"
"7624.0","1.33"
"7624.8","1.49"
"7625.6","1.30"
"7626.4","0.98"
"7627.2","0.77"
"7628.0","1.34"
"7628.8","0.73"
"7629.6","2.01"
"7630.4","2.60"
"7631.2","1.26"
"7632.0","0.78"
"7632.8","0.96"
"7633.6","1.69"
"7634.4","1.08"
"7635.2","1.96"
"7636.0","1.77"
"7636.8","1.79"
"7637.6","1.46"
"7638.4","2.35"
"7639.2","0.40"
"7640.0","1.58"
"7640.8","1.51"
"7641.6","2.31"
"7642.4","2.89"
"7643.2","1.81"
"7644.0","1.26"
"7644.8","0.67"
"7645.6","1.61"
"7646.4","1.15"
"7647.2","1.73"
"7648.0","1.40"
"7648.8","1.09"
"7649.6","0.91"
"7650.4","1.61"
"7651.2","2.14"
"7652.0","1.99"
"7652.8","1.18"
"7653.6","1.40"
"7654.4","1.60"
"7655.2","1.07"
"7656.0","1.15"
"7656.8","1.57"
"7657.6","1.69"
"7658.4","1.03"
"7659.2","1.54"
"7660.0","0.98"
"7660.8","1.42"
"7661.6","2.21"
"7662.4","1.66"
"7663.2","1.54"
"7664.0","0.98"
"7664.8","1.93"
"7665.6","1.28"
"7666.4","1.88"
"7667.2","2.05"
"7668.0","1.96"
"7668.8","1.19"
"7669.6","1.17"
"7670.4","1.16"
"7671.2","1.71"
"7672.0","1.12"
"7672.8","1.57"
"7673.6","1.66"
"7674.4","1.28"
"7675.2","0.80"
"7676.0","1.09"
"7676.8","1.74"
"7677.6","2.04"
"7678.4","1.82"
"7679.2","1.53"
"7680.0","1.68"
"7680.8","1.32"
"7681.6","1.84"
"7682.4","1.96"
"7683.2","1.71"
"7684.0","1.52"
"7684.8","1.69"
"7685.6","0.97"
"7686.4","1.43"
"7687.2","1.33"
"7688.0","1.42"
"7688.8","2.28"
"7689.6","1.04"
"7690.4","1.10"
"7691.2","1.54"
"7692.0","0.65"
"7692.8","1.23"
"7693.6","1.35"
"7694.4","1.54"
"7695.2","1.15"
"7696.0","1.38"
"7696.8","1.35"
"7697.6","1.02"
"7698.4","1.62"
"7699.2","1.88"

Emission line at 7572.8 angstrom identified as H-alpha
